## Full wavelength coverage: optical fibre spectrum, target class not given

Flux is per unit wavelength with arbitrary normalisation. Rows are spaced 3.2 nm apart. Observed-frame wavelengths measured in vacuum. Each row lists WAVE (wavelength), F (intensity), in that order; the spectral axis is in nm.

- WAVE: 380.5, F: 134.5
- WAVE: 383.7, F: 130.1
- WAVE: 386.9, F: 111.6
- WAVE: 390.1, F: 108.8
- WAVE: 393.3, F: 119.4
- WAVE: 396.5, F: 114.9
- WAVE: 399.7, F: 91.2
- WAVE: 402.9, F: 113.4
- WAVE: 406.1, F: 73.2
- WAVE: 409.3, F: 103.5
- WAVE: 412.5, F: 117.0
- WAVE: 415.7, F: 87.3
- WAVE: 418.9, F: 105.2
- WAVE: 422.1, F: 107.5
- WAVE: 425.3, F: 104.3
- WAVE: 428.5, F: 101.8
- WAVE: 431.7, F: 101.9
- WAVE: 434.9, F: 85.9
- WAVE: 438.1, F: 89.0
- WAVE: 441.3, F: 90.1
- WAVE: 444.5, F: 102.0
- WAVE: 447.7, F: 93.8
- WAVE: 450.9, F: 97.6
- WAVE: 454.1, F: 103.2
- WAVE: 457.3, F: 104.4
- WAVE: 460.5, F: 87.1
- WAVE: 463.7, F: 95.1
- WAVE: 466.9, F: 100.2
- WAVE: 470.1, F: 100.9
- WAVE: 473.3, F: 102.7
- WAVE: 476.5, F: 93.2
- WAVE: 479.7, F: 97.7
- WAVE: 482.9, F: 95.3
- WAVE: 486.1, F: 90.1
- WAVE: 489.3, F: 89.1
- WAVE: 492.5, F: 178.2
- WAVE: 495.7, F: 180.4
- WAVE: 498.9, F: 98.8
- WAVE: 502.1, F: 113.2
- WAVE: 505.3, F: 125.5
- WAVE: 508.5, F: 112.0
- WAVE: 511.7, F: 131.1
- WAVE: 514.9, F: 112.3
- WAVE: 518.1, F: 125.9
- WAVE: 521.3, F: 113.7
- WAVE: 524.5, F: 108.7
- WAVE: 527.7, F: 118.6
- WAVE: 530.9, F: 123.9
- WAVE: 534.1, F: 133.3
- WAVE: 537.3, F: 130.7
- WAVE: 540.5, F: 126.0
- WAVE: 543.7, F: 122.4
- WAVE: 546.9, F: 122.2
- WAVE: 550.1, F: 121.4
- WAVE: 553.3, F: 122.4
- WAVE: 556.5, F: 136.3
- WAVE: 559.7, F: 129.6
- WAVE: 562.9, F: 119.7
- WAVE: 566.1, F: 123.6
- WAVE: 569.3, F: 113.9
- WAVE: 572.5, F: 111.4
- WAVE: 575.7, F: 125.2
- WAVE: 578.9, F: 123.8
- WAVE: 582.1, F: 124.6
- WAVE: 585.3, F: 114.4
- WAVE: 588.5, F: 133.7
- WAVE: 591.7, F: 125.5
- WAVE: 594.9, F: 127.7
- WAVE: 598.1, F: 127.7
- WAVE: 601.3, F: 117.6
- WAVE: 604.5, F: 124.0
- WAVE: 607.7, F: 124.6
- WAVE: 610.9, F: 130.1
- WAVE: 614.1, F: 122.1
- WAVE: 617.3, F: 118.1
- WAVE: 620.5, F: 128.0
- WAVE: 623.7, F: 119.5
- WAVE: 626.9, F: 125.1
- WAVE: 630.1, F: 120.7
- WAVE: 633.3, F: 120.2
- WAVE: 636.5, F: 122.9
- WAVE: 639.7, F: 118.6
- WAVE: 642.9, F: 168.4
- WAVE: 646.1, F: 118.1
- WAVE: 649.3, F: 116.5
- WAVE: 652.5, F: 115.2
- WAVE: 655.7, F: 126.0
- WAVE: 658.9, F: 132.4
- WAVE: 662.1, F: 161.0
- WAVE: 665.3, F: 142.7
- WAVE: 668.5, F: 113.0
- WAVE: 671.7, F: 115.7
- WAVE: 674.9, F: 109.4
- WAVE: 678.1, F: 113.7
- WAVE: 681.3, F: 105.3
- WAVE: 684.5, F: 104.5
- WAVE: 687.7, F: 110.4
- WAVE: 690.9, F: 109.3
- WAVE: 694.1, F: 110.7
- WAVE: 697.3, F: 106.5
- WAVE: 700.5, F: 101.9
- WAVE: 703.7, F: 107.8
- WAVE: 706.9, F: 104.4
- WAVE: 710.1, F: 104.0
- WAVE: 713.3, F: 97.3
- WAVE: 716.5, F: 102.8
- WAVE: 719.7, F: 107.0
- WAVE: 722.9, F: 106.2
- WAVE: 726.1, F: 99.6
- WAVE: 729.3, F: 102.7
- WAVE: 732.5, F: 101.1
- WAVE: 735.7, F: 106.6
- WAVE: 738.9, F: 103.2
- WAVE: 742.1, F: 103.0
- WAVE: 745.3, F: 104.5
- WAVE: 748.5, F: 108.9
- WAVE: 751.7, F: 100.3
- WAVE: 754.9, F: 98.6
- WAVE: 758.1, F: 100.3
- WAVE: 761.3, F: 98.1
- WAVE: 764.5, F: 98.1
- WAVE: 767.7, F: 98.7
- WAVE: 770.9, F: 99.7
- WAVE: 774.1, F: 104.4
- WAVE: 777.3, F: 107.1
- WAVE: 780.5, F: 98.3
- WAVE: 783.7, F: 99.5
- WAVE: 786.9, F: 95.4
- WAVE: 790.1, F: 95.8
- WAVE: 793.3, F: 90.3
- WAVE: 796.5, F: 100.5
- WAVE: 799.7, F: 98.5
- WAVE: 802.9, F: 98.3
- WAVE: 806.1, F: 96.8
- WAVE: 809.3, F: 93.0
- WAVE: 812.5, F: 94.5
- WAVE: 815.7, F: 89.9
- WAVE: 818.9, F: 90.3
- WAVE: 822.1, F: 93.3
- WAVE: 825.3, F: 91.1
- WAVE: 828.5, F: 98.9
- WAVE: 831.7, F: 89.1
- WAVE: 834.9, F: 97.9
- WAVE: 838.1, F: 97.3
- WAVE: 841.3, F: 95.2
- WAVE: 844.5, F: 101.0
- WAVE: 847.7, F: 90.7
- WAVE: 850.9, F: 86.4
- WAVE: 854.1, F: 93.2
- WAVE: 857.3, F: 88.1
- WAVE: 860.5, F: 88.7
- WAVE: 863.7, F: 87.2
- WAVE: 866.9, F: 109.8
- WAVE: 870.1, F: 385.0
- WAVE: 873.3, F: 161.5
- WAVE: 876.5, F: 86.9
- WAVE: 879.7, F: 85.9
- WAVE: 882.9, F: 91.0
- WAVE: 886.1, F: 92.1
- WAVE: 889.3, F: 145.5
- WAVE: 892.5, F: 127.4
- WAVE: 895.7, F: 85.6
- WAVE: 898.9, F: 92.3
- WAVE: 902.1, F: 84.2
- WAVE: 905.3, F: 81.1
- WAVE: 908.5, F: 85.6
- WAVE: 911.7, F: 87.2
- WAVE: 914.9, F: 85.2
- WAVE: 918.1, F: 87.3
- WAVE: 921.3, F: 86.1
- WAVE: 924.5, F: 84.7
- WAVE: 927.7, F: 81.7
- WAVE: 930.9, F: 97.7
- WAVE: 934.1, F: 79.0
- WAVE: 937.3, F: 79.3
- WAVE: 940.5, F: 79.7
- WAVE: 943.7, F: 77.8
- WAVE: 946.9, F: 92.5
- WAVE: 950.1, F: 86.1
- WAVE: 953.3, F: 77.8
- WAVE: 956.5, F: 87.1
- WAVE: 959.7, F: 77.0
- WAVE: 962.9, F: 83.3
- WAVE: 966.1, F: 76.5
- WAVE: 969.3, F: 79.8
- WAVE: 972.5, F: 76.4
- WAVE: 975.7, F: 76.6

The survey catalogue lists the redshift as 0.325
